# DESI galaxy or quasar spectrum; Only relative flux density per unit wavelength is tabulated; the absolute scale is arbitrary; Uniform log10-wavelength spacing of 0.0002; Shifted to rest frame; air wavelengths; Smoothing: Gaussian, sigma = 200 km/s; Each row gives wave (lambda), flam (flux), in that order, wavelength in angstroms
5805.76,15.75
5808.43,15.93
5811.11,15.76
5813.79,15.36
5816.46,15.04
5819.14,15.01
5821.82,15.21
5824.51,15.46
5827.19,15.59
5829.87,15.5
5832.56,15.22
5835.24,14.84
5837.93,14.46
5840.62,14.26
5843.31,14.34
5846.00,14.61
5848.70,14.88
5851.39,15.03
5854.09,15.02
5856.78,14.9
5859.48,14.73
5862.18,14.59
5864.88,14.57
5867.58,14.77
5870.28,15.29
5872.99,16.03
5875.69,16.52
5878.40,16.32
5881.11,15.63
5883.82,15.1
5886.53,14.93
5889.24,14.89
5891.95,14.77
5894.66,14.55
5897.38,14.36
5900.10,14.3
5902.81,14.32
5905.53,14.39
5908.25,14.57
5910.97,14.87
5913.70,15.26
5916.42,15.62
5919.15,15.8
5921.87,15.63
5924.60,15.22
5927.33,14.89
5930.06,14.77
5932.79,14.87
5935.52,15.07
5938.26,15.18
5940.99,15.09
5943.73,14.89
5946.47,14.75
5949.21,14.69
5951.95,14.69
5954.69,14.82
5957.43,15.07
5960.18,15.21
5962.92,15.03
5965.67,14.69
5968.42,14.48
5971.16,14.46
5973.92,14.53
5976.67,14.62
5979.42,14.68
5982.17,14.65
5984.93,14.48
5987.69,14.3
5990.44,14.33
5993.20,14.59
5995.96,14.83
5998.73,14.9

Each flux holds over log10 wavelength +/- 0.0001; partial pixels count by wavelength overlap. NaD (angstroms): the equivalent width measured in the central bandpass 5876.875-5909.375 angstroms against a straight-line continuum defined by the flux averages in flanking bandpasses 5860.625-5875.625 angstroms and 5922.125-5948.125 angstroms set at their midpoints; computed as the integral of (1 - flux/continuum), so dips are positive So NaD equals 0.5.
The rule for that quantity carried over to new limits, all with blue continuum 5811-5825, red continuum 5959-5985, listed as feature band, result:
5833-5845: 0.5 angstroms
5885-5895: 0.1 angstroms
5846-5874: 0.3 angstroms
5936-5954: -0.1 angstroms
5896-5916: 0.4 angstroms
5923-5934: -0.1 angstroms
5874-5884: -0.6 angstroms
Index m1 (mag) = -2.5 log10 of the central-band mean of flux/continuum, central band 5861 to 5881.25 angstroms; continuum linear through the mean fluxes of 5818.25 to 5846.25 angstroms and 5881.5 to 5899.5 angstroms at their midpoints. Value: -0.04 mag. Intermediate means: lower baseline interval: 15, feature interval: 15.5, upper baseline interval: 14.8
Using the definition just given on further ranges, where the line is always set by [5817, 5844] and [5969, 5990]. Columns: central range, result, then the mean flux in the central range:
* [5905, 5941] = -0.03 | 15.1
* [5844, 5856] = 0.01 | 14.9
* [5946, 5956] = -0.01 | 14.7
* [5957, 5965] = -0.03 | 15.1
